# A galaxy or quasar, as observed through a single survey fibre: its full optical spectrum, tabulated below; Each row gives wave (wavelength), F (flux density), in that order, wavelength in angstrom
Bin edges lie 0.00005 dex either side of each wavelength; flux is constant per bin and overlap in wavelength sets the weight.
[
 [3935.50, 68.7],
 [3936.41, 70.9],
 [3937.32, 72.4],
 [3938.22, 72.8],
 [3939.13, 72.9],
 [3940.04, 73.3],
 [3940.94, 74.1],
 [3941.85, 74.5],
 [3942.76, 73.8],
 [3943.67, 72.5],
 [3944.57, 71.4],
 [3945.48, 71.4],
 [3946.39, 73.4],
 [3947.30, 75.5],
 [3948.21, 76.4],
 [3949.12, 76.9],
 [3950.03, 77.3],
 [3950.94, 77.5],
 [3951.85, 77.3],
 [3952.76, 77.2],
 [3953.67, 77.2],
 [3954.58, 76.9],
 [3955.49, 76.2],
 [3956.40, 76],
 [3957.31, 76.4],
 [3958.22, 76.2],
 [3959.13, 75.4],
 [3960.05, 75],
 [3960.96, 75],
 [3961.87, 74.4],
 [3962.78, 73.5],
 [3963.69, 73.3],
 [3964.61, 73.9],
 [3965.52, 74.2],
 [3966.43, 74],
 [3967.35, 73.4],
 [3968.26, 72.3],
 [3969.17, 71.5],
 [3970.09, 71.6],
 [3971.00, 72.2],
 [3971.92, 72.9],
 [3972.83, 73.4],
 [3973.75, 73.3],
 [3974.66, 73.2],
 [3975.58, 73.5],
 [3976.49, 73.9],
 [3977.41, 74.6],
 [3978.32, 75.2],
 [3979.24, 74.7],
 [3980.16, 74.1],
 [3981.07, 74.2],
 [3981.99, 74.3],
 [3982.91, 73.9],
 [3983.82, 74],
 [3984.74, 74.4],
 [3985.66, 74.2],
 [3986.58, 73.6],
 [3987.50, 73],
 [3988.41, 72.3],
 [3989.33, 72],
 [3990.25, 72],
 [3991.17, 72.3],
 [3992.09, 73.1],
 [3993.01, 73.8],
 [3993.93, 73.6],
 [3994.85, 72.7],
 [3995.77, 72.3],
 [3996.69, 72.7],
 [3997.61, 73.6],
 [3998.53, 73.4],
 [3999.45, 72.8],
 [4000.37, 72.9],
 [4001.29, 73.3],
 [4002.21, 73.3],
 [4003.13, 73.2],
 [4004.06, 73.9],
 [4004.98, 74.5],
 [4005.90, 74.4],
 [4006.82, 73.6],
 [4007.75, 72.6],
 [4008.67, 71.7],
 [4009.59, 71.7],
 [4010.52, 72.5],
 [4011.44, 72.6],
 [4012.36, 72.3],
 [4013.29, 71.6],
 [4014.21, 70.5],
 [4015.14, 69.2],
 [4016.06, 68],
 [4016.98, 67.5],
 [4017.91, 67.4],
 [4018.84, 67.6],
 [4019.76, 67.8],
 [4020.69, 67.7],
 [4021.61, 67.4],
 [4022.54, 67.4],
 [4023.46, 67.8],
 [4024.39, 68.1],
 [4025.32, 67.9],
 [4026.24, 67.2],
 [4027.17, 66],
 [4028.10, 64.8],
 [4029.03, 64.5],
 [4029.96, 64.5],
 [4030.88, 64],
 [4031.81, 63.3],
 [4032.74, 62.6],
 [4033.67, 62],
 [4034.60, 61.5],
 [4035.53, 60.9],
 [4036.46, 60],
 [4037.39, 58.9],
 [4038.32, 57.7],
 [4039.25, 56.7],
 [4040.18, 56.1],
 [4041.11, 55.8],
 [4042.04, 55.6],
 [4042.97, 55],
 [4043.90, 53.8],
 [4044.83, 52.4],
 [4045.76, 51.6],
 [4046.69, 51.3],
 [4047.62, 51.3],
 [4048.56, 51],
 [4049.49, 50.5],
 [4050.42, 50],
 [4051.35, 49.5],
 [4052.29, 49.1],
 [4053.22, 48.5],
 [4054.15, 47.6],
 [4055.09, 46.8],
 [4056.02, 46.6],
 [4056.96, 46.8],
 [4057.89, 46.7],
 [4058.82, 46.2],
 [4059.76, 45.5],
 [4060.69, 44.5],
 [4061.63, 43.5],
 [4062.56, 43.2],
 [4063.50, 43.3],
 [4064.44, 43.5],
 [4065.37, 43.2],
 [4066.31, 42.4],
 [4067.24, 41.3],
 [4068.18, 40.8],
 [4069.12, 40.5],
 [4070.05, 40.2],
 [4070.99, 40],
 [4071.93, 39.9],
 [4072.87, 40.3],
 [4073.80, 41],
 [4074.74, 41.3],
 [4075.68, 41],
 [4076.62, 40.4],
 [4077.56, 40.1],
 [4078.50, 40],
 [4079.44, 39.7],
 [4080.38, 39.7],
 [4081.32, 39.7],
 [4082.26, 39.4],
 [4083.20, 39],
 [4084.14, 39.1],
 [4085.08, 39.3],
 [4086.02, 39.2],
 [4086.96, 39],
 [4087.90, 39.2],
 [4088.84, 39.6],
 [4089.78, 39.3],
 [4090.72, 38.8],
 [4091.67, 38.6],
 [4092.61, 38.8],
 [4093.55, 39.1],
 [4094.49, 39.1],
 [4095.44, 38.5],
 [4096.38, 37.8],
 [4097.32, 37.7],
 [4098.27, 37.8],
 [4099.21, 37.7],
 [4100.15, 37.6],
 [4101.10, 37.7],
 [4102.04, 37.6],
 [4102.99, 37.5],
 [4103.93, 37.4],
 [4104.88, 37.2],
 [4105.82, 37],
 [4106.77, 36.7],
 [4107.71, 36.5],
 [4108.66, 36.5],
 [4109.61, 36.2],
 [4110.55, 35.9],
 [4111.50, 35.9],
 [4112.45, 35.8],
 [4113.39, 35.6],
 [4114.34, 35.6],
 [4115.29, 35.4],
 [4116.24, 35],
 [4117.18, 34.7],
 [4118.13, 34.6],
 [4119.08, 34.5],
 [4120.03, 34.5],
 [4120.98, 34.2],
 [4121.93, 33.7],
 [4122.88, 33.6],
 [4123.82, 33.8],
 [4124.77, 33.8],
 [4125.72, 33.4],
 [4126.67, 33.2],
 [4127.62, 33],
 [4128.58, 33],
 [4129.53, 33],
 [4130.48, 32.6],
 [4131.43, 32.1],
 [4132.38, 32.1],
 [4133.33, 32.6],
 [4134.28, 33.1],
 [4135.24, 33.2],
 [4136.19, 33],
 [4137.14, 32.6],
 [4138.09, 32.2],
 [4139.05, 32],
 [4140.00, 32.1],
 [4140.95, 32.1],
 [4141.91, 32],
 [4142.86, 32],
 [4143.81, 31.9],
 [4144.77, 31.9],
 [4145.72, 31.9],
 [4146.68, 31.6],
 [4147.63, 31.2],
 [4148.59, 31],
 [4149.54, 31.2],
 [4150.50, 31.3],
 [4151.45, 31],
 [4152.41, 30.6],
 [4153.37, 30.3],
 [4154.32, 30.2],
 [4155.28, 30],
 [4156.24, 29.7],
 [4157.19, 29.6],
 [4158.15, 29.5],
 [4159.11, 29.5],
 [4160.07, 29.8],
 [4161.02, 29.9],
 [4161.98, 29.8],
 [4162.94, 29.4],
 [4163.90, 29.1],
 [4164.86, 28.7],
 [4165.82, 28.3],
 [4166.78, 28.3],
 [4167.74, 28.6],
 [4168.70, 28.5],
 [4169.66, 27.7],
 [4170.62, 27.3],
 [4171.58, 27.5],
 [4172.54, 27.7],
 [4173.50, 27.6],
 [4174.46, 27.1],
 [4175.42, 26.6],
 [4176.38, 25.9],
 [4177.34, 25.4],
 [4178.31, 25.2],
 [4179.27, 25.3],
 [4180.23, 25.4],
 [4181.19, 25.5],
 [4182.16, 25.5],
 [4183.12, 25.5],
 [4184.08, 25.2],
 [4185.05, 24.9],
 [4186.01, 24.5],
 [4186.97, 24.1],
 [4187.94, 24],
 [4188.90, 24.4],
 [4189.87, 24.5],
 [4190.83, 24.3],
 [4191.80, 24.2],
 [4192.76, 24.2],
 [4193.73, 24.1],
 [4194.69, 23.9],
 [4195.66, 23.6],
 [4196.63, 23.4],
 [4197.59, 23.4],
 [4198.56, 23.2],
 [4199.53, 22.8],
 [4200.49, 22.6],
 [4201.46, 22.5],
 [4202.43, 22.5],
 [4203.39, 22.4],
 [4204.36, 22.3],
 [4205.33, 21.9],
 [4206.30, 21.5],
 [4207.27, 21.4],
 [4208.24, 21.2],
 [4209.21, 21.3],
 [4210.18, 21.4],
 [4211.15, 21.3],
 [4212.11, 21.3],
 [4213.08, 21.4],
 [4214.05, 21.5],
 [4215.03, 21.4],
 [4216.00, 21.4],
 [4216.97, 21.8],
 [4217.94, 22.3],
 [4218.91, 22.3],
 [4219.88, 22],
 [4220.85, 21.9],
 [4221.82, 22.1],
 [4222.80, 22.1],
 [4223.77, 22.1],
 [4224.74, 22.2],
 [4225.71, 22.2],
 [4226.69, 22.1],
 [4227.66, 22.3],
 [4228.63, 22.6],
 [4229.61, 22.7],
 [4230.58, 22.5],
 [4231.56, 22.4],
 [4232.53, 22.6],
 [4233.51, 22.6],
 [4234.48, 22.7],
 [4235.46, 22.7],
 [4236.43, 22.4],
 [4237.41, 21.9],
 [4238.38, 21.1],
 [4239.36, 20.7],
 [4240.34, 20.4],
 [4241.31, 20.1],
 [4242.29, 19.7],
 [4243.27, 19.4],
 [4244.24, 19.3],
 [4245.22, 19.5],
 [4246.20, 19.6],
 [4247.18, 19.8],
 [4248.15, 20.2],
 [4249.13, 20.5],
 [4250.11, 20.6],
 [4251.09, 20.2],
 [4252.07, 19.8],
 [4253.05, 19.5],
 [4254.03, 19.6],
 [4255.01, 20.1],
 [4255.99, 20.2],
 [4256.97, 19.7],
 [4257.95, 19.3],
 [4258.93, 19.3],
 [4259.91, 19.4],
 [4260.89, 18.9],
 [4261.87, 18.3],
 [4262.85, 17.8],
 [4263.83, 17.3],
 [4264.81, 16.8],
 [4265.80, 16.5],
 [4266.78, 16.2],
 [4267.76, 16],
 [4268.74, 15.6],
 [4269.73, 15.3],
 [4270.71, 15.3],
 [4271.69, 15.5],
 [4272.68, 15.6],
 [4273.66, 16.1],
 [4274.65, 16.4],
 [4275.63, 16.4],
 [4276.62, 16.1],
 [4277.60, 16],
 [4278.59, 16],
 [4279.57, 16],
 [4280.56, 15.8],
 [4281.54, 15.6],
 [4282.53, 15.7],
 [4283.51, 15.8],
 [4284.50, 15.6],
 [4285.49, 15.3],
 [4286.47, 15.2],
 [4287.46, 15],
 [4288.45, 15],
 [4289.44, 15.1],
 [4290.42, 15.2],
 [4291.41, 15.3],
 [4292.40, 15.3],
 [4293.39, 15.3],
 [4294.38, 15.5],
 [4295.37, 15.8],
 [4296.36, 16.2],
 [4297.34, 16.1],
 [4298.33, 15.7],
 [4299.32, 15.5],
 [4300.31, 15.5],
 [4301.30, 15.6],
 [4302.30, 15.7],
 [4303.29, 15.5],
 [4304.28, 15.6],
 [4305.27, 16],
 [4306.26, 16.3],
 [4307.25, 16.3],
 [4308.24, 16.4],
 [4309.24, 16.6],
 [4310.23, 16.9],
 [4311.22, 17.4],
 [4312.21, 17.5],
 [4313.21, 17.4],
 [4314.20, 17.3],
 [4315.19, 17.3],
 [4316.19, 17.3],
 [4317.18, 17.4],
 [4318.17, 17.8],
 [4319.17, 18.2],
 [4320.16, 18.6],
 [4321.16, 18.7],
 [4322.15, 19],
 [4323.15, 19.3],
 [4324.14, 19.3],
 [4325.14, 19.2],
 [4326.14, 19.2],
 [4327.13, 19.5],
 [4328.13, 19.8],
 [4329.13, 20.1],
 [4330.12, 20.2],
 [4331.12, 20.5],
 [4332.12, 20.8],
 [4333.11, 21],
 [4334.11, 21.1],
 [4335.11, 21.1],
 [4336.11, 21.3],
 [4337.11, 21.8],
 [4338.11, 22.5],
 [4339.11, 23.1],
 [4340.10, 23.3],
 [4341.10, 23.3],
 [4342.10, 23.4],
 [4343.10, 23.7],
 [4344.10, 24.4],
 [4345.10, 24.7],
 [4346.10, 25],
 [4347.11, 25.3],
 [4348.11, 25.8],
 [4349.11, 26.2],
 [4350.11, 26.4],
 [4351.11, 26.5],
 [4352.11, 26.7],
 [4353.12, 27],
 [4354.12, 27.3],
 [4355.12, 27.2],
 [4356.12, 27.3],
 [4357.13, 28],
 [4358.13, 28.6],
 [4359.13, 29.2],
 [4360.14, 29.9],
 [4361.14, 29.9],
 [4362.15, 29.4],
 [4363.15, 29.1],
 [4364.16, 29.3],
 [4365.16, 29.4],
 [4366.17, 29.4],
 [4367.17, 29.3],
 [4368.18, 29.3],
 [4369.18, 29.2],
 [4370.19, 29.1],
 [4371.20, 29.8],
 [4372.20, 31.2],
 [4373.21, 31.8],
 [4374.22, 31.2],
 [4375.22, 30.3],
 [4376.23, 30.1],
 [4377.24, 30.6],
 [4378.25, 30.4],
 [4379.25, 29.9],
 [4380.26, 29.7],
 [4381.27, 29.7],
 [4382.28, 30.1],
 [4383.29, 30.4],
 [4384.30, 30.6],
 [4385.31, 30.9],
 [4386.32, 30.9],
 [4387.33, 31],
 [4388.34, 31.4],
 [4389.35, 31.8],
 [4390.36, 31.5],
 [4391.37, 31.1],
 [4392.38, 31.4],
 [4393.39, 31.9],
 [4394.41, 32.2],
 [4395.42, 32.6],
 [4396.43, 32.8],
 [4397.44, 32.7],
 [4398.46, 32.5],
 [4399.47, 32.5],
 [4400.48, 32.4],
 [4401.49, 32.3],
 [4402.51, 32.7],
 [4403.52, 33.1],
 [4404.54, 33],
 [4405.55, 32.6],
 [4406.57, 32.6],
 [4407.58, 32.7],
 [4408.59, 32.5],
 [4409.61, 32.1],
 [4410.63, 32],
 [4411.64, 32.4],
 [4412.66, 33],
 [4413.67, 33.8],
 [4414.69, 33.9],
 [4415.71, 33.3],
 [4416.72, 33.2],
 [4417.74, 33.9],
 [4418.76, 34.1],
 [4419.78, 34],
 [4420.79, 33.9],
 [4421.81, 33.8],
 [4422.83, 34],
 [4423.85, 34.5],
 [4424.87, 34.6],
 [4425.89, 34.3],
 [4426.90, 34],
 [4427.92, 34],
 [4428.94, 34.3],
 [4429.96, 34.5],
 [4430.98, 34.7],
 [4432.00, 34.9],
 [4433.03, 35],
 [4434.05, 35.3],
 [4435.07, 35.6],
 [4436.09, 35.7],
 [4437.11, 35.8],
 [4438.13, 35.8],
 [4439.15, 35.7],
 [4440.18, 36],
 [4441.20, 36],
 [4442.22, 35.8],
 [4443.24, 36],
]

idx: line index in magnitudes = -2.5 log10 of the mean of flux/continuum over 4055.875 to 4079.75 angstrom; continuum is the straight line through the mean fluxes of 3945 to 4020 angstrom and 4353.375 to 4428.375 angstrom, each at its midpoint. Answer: 0.46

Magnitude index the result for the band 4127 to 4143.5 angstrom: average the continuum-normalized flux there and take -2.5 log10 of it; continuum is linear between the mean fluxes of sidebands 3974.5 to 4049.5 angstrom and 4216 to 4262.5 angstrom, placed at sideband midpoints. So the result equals 0.29 mag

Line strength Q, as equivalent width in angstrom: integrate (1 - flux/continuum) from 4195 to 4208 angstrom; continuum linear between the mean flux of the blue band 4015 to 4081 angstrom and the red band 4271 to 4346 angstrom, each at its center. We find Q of 3.9 angstrom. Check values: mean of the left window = 52.9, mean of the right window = 17.9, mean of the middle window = 22.6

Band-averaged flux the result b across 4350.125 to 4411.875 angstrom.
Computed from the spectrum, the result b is 30.5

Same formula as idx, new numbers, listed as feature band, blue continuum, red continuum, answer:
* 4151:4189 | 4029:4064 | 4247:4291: 0.199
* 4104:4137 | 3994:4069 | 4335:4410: 0.453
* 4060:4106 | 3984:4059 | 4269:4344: 0.338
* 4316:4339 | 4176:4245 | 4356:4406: 0.384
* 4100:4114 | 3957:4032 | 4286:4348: 0.405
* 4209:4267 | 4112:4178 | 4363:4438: 0.460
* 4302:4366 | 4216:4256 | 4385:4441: 0.266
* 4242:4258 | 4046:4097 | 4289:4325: 0.159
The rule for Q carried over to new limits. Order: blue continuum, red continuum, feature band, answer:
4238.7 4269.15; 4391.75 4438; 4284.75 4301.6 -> 5.32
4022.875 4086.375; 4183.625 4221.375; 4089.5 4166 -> 5.54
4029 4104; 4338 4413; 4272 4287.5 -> 8.42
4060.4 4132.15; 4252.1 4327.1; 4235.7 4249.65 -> 1.02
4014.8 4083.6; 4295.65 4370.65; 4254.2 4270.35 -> 6.37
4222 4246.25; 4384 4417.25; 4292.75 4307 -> 5.55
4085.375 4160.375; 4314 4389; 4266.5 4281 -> 6.42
